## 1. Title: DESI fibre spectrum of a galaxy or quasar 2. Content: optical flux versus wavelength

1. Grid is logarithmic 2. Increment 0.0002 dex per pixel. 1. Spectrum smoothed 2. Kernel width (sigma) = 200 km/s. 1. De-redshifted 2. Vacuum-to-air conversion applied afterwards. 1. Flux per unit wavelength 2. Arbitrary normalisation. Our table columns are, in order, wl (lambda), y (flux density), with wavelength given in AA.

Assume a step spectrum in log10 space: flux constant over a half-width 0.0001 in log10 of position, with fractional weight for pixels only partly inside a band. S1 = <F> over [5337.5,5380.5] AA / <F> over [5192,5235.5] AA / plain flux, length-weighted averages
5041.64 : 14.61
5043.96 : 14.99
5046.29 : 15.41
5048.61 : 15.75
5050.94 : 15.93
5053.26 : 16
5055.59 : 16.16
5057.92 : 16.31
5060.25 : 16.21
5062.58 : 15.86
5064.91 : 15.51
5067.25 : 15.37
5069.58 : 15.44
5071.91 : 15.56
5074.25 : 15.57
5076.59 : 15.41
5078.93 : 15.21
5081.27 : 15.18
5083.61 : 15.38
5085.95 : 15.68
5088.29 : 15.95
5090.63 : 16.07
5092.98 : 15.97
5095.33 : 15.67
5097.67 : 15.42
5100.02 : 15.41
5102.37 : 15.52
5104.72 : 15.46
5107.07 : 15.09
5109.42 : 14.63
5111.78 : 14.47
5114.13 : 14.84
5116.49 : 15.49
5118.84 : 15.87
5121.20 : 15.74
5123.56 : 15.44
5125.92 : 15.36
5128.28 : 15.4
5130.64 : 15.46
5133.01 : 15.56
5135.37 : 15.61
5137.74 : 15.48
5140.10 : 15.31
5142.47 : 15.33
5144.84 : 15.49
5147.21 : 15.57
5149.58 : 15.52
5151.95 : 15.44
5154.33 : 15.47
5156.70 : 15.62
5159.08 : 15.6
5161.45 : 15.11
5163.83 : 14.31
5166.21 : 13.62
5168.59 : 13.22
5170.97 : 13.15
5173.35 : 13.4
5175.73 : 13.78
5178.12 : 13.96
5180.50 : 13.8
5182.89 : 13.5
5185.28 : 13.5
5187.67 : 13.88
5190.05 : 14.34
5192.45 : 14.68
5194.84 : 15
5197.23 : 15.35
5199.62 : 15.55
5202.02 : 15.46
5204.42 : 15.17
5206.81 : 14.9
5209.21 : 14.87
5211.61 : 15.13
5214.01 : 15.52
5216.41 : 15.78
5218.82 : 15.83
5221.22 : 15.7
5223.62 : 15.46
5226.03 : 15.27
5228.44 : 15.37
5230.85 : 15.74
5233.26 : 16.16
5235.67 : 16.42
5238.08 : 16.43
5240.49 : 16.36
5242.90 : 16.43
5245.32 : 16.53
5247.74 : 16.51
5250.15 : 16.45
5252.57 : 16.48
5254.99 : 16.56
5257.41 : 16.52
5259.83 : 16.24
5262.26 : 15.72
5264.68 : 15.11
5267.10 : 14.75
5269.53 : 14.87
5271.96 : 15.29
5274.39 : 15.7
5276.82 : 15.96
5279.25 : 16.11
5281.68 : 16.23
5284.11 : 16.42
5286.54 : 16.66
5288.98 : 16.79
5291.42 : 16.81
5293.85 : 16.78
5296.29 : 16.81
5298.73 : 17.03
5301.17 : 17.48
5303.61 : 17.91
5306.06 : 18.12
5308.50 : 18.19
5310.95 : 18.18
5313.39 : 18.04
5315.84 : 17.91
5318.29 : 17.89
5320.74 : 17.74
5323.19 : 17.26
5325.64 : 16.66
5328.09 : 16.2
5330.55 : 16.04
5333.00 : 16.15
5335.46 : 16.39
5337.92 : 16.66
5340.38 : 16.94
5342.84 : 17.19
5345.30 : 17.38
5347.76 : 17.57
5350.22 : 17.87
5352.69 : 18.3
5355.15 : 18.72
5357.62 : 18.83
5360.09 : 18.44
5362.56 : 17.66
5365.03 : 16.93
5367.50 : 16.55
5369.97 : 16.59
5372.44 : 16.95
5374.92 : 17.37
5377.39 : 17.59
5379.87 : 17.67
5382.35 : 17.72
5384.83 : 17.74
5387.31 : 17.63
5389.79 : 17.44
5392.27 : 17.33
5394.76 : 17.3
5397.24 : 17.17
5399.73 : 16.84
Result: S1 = 1.14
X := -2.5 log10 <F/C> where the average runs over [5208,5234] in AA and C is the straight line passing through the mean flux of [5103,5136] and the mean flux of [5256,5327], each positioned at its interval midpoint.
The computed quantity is 0.04 mag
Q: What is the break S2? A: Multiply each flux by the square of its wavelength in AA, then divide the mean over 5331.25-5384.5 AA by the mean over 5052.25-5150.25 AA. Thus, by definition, 1.24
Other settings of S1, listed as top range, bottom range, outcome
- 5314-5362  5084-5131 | 1.13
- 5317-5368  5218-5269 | 1.08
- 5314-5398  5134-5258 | 1.14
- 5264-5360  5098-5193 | 1.14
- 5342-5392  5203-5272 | 1.12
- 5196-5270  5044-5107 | 1.01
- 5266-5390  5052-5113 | 1.10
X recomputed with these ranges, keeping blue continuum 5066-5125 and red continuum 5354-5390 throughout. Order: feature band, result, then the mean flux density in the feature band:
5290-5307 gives -0.02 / 17.3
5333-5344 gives 0.04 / 16.7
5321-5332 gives 0.04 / 16.6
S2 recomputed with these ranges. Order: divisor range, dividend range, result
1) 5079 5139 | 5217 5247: 1.09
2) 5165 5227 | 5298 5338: 1.24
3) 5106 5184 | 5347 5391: 1.29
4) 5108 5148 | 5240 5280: 1.09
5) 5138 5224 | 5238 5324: 1.17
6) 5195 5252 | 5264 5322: 1.10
